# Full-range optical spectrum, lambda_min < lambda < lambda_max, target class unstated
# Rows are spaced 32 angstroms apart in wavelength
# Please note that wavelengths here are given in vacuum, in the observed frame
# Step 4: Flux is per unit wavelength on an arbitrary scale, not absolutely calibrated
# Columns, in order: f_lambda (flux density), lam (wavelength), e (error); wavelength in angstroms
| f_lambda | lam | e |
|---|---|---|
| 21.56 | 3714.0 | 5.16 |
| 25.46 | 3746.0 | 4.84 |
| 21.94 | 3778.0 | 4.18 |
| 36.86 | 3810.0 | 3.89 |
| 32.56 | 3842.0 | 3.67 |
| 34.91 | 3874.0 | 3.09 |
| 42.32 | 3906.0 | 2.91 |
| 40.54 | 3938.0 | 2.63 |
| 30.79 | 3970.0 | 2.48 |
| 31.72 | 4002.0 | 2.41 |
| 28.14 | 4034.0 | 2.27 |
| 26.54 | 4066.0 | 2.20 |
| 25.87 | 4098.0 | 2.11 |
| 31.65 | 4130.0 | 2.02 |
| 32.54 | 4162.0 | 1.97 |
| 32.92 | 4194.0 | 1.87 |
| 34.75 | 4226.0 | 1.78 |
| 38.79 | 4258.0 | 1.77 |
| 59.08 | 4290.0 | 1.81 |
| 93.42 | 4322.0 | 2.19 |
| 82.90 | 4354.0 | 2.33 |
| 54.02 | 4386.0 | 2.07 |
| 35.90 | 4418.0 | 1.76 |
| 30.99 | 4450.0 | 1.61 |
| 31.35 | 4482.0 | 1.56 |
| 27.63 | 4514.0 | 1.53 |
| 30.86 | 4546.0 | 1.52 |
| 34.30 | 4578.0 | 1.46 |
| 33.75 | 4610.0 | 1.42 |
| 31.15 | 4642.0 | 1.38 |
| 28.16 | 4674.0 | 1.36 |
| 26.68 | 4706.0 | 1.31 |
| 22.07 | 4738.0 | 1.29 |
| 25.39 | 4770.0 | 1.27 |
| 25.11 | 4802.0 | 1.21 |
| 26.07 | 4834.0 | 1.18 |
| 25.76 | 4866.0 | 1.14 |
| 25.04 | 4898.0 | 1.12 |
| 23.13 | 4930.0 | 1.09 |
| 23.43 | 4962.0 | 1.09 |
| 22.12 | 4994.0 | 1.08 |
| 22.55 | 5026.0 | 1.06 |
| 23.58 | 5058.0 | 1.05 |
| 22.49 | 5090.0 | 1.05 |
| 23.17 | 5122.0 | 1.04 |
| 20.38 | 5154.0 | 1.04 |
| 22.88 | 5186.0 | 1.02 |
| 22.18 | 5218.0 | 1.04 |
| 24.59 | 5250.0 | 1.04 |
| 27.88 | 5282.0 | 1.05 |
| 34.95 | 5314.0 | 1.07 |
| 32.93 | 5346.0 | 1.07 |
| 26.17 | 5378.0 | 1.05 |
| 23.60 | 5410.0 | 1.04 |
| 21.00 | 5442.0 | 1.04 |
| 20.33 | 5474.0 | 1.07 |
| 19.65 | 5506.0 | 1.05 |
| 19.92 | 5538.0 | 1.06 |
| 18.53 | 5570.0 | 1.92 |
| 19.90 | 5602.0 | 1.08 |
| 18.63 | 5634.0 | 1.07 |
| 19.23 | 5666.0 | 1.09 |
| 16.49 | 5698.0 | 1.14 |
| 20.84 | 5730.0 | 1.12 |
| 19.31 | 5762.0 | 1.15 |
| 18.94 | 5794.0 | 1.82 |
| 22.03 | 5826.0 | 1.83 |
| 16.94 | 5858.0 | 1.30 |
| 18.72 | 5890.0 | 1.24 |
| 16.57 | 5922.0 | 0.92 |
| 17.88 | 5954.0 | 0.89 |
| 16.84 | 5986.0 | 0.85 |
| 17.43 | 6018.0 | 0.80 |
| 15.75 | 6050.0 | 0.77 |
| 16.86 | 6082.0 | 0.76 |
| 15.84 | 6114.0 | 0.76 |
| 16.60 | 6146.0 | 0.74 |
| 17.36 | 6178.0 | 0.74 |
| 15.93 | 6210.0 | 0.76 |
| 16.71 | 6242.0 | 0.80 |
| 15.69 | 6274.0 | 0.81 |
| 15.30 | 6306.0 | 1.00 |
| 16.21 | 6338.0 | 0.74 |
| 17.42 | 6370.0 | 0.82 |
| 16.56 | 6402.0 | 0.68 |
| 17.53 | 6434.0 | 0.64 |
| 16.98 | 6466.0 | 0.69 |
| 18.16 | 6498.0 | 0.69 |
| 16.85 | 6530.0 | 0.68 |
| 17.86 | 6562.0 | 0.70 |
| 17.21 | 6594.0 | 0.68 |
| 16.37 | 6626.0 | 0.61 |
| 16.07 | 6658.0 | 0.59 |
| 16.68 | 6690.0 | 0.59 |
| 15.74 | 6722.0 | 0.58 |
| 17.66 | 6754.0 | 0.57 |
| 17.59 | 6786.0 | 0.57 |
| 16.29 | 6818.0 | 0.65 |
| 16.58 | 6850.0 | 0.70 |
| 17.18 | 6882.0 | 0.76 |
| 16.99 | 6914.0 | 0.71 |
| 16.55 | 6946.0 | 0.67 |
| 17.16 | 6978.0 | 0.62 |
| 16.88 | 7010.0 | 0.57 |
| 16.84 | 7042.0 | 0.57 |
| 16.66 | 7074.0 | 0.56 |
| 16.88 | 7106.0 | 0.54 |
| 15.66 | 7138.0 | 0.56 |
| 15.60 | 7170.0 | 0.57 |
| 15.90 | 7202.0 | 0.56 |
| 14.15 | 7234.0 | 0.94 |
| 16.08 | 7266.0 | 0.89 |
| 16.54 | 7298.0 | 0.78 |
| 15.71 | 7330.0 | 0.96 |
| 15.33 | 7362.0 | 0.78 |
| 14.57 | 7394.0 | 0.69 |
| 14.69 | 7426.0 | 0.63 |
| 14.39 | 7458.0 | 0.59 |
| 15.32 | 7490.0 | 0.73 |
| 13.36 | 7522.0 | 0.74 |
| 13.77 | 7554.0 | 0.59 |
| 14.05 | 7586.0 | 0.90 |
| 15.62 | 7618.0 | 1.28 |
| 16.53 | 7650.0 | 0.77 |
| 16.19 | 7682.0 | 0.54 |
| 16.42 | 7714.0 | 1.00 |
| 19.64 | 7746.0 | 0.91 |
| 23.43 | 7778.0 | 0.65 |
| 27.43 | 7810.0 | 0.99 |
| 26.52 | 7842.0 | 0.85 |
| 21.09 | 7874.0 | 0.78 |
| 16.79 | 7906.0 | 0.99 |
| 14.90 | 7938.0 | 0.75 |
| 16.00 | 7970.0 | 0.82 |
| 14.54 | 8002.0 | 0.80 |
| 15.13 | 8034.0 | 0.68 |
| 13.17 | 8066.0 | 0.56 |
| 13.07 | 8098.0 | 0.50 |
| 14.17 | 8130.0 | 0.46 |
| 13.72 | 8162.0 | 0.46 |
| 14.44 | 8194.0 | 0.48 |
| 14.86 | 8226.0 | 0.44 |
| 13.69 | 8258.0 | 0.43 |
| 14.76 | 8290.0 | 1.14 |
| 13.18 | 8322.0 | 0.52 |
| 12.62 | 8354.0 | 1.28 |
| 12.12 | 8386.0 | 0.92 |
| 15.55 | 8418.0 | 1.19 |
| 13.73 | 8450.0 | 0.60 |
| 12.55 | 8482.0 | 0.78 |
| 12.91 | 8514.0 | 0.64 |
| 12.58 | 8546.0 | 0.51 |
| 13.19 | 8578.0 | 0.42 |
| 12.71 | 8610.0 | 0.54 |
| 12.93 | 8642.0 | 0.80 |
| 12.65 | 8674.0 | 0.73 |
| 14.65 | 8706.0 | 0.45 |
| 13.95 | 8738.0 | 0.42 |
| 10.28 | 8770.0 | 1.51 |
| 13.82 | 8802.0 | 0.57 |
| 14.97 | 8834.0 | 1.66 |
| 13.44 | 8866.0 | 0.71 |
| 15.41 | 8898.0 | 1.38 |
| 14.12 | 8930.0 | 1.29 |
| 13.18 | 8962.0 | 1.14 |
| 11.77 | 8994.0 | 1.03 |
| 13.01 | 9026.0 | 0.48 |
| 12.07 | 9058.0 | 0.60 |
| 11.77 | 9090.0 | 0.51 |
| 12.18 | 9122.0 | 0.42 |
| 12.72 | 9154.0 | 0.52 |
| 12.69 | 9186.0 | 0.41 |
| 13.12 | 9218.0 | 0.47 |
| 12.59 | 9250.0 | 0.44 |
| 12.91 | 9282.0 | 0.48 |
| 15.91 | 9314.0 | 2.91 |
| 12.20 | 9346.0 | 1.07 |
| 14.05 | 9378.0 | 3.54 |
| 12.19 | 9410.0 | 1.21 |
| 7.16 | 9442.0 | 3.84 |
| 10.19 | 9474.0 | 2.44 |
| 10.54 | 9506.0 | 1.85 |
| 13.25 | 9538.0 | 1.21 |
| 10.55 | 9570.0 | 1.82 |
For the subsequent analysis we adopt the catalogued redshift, 1.80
